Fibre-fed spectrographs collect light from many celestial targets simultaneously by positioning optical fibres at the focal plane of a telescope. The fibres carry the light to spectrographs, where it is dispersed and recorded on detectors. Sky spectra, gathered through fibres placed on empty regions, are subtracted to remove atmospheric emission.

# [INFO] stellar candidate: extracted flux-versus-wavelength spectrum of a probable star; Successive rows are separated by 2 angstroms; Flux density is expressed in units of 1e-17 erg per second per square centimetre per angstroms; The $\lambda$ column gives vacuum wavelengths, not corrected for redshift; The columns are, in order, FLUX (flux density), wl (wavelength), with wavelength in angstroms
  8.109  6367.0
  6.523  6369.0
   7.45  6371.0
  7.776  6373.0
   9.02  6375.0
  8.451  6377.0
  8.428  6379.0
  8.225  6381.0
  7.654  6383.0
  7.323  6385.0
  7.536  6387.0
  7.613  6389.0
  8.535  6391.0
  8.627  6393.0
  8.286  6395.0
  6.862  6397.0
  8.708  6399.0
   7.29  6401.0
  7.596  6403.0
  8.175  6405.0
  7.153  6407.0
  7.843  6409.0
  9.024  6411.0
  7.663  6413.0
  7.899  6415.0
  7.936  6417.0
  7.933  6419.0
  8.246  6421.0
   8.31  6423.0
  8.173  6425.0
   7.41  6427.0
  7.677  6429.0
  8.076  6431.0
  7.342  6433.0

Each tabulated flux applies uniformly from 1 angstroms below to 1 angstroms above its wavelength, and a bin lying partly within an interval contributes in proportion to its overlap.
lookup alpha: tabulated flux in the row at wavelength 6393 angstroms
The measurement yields 8.627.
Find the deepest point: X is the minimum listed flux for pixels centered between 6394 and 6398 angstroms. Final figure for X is 6.862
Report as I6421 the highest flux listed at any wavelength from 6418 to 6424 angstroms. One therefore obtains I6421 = 8.31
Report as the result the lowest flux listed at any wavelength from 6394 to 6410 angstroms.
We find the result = 6.862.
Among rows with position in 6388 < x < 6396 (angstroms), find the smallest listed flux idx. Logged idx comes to 7.613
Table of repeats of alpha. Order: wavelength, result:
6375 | 9.02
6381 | 8.225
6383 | 7.654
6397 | 6.862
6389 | 7.613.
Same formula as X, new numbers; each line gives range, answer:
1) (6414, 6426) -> 7.899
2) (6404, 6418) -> 7.153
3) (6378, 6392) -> 7.323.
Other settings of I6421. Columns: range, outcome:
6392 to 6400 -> 8.708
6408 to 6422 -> 9.024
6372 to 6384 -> 9.02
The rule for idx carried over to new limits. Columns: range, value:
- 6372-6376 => 7.776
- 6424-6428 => 7.41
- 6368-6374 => 6.523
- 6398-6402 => 7.29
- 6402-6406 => 7.596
